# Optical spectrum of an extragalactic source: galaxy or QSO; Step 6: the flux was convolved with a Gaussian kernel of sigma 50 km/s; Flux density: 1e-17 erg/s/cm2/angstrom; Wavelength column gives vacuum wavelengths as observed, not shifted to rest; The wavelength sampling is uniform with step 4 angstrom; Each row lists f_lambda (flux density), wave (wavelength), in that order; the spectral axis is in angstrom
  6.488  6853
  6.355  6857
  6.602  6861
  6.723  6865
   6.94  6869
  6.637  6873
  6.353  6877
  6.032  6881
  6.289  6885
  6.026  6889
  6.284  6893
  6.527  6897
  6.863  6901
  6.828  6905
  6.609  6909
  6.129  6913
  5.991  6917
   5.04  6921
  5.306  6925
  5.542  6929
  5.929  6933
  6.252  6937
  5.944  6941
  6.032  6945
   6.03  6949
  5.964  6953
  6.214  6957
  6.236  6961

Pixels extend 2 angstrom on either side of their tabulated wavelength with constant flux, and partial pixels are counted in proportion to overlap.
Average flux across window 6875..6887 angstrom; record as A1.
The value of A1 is 6.22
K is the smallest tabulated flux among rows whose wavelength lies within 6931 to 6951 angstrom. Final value 5.929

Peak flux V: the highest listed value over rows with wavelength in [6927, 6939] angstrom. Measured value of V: 6.252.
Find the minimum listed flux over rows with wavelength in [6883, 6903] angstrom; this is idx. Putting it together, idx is 6.026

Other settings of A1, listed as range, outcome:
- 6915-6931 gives 5.47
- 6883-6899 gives 6.28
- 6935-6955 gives 6.04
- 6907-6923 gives 5.94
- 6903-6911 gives 6.72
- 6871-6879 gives 6.49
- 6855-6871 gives 6.66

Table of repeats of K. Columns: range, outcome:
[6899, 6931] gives 5.04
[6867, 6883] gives 6.032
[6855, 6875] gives 6.355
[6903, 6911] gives 6.609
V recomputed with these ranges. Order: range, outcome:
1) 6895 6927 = 6.863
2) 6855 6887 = 6.94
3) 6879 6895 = 6.289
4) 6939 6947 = 6.032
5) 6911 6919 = 6.129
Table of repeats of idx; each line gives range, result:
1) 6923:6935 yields 5.306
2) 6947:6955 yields 5.964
